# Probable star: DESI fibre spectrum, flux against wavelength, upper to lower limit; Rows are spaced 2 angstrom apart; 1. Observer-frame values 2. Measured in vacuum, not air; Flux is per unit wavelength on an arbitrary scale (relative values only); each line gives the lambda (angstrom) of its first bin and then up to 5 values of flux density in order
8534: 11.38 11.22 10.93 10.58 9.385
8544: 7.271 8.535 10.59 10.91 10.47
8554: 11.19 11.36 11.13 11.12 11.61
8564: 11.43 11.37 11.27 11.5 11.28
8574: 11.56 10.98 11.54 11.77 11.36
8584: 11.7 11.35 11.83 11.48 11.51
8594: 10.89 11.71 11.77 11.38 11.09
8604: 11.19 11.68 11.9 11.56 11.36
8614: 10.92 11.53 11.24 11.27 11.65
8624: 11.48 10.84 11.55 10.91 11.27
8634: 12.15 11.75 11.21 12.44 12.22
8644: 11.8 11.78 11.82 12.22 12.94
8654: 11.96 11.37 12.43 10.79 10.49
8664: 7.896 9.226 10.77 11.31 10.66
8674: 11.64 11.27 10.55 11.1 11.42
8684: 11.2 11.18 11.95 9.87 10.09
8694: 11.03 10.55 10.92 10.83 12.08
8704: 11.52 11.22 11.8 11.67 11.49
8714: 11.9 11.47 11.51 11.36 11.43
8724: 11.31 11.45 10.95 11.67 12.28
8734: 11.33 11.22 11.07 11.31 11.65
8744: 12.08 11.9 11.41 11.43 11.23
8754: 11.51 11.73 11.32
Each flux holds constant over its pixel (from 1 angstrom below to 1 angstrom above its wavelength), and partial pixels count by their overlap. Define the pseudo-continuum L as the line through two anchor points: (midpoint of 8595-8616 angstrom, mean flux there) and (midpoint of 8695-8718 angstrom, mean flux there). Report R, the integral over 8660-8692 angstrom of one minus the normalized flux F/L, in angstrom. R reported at 2.07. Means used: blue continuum 11.5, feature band 10.7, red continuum 11.4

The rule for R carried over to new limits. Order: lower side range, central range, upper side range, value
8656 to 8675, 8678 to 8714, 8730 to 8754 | -0.6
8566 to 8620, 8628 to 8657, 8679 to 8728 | -1.2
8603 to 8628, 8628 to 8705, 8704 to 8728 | 1.4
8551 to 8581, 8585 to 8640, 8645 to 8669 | -1.1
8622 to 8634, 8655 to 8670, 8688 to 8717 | 1.0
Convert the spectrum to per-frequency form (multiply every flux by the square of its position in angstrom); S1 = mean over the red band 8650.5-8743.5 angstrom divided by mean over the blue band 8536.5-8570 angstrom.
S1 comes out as 1.09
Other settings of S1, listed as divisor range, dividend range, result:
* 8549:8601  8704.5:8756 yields 1.05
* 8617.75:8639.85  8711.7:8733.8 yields 1.03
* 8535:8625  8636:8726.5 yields 1.04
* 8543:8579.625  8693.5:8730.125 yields 1.08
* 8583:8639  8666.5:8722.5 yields 1.00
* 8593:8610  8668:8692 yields 0.98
